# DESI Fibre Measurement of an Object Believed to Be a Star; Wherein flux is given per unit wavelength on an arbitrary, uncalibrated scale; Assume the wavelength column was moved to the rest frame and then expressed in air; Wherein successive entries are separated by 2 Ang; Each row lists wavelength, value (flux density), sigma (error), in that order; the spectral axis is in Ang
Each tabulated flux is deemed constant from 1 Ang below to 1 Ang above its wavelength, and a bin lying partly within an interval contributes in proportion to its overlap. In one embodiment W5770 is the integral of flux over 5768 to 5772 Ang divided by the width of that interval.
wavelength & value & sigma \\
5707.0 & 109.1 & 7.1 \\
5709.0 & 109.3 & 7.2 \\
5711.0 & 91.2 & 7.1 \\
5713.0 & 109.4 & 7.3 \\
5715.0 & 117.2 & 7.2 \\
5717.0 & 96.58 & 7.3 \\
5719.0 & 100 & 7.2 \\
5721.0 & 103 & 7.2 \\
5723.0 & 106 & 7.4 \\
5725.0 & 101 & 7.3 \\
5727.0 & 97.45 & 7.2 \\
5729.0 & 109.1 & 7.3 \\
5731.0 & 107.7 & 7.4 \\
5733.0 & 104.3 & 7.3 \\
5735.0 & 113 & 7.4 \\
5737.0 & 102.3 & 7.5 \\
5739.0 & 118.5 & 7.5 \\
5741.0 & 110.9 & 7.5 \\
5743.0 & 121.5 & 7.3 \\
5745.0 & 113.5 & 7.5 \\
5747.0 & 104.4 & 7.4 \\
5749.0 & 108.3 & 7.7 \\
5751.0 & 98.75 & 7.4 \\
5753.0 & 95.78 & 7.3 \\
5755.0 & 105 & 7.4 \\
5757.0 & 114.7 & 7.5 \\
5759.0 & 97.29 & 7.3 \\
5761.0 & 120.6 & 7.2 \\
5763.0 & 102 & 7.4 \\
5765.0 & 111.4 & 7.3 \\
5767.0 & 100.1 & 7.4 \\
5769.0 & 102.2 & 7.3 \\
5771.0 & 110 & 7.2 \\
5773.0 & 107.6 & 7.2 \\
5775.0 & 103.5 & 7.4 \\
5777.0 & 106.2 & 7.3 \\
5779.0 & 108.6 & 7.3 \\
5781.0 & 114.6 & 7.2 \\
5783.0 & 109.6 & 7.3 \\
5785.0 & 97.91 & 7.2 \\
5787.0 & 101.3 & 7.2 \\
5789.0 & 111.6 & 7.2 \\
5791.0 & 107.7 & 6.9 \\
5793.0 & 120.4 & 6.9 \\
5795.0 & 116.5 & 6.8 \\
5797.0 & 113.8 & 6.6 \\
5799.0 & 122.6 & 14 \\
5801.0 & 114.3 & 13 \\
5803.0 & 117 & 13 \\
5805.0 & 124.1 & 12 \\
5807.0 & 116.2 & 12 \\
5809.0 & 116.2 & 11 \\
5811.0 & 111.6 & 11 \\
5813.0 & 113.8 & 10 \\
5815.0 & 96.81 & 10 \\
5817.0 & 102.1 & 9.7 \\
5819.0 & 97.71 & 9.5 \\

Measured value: 106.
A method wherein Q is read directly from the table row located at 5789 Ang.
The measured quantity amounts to 111.6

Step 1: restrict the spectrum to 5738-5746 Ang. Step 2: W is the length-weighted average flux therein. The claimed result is 116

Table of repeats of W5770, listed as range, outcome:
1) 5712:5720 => 106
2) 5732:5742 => 110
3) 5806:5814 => 114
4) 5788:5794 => 113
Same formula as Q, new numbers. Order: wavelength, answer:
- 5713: 109.4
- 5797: 113.8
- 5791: 107.7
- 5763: 102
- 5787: 101.3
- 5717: 96.58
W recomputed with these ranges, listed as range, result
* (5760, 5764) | 111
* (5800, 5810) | 118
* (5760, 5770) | 107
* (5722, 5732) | 104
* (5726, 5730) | 103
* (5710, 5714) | 100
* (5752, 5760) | 103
